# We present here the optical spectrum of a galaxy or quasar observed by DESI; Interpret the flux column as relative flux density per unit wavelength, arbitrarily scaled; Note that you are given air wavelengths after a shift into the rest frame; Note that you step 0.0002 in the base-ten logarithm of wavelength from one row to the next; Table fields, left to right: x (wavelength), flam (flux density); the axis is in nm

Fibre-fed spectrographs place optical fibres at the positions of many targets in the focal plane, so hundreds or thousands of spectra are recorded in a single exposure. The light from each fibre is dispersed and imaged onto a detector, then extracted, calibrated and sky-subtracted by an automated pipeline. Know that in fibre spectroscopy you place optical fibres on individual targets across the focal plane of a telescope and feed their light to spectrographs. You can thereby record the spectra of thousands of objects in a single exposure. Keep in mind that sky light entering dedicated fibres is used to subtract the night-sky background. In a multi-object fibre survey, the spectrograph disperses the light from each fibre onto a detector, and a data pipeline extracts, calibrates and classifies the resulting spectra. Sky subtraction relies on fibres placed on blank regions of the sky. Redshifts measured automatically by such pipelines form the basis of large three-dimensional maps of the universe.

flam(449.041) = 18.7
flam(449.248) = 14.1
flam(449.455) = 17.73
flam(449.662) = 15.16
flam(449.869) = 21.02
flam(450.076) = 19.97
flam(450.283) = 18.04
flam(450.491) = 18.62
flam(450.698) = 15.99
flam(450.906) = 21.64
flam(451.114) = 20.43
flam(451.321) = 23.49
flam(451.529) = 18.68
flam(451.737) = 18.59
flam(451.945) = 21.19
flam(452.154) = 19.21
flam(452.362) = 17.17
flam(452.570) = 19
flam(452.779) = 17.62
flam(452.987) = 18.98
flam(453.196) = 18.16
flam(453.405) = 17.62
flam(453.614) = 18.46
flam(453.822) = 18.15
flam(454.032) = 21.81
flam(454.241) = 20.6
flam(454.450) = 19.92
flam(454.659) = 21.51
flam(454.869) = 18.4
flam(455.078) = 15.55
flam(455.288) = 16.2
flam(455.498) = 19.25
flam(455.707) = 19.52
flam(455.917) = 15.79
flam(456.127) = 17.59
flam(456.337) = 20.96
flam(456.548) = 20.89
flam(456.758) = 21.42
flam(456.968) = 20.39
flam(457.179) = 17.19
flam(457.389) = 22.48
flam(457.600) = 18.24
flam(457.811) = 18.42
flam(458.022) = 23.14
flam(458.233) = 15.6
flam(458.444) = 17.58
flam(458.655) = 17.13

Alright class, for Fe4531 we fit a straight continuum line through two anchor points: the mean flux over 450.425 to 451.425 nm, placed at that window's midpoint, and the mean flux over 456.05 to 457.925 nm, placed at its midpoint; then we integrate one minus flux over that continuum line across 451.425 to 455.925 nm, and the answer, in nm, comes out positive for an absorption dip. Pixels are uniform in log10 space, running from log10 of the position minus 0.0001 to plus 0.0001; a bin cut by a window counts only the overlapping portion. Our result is 0.27 nm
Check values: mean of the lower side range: 20.1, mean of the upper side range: 19.8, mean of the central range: 18.8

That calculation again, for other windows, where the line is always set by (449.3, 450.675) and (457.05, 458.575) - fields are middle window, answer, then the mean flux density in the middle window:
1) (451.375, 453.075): -0.05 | 18.9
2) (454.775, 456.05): 0.08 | 17.5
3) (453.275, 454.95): -0.09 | 19.6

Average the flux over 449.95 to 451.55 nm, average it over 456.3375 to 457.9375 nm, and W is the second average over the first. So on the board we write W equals 1.01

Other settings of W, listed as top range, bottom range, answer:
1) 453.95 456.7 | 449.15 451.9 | 1.02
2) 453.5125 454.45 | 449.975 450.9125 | 1.07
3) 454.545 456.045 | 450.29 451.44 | 0.91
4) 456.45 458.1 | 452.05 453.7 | 1.11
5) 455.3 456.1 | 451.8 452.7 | 0.94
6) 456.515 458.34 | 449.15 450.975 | 1.10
